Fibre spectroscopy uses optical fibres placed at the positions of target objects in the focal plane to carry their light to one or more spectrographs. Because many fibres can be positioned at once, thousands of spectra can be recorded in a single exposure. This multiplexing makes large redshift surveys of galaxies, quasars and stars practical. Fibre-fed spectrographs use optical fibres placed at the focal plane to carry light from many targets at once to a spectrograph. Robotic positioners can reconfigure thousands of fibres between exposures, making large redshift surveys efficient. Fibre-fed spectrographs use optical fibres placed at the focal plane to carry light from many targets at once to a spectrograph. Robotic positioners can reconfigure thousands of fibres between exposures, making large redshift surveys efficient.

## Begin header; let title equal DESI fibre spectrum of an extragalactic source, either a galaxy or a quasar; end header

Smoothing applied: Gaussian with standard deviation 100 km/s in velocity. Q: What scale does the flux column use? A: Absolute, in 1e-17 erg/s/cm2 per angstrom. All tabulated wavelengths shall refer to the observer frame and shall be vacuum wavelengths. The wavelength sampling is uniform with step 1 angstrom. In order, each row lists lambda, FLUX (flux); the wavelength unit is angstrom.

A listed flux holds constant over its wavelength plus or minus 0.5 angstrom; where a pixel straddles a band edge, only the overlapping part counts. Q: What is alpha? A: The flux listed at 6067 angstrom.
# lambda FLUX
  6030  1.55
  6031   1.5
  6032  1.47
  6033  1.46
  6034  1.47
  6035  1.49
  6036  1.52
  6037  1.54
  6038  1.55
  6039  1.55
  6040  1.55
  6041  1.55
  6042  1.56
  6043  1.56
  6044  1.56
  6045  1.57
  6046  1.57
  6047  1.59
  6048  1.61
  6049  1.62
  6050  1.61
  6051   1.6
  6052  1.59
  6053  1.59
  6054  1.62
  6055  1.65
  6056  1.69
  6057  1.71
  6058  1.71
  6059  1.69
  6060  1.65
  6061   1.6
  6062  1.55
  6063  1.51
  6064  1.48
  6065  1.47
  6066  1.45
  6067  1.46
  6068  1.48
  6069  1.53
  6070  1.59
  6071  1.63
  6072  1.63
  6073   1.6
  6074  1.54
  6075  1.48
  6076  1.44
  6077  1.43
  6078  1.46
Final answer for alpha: 1.46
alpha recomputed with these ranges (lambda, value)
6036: 1.52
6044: 1.56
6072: 1.63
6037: 1.54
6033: 1.46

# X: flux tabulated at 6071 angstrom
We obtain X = 1.63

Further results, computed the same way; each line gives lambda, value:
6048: 1.61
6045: 1.57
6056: 1.69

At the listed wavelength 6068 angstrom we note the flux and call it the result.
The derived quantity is 1.48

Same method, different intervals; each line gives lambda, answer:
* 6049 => 1.62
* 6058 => 1.71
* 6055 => 1.65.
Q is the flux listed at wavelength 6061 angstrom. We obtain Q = 1.6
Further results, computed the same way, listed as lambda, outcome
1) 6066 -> 1.45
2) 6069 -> 1.53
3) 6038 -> 1.55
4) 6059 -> 1.69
